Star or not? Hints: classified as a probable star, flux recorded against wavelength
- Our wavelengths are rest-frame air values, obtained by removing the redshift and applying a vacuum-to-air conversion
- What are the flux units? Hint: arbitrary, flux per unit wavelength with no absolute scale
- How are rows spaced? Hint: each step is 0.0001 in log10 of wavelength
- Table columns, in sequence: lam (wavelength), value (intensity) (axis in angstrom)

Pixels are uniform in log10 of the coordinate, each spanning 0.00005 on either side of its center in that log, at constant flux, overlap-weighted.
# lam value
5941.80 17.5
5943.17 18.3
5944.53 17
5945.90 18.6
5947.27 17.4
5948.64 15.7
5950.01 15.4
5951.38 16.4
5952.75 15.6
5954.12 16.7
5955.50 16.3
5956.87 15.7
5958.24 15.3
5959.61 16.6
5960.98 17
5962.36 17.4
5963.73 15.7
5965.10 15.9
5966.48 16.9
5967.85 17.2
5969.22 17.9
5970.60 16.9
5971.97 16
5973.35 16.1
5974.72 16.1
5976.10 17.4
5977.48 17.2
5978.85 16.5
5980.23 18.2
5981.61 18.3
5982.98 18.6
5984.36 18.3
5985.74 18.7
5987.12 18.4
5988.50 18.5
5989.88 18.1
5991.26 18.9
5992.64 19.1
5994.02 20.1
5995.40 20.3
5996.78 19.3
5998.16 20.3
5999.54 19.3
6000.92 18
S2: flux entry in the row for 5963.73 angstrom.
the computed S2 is 15.7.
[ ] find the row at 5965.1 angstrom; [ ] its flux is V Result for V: 15.9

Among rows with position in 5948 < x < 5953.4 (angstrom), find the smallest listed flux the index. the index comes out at 15.4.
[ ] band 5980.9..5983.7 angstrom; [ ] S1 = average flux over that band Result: 18.5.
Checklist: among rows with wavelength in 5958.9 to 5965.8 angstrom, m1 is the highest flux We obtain 17.4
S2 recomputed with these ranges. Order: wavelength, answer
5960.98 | 17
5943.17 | 18.3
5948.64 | 15.7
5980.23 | 18.2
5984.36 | 18.3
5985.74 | 18.7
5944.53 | 17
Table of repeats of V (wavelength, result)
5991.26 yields 18.9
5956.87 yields 15.7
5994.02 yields 20.1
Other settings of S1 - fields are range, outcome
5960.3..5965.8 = 16.5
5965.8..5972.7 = 17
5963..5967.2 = 16.2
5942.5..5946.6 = 18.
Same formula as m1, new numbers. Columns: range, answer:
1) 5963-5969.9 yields 17.9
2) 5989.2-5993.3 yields 19.1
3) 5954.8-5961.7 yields 17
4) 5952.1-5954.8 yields 16.7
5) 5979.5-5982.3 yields 18.3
